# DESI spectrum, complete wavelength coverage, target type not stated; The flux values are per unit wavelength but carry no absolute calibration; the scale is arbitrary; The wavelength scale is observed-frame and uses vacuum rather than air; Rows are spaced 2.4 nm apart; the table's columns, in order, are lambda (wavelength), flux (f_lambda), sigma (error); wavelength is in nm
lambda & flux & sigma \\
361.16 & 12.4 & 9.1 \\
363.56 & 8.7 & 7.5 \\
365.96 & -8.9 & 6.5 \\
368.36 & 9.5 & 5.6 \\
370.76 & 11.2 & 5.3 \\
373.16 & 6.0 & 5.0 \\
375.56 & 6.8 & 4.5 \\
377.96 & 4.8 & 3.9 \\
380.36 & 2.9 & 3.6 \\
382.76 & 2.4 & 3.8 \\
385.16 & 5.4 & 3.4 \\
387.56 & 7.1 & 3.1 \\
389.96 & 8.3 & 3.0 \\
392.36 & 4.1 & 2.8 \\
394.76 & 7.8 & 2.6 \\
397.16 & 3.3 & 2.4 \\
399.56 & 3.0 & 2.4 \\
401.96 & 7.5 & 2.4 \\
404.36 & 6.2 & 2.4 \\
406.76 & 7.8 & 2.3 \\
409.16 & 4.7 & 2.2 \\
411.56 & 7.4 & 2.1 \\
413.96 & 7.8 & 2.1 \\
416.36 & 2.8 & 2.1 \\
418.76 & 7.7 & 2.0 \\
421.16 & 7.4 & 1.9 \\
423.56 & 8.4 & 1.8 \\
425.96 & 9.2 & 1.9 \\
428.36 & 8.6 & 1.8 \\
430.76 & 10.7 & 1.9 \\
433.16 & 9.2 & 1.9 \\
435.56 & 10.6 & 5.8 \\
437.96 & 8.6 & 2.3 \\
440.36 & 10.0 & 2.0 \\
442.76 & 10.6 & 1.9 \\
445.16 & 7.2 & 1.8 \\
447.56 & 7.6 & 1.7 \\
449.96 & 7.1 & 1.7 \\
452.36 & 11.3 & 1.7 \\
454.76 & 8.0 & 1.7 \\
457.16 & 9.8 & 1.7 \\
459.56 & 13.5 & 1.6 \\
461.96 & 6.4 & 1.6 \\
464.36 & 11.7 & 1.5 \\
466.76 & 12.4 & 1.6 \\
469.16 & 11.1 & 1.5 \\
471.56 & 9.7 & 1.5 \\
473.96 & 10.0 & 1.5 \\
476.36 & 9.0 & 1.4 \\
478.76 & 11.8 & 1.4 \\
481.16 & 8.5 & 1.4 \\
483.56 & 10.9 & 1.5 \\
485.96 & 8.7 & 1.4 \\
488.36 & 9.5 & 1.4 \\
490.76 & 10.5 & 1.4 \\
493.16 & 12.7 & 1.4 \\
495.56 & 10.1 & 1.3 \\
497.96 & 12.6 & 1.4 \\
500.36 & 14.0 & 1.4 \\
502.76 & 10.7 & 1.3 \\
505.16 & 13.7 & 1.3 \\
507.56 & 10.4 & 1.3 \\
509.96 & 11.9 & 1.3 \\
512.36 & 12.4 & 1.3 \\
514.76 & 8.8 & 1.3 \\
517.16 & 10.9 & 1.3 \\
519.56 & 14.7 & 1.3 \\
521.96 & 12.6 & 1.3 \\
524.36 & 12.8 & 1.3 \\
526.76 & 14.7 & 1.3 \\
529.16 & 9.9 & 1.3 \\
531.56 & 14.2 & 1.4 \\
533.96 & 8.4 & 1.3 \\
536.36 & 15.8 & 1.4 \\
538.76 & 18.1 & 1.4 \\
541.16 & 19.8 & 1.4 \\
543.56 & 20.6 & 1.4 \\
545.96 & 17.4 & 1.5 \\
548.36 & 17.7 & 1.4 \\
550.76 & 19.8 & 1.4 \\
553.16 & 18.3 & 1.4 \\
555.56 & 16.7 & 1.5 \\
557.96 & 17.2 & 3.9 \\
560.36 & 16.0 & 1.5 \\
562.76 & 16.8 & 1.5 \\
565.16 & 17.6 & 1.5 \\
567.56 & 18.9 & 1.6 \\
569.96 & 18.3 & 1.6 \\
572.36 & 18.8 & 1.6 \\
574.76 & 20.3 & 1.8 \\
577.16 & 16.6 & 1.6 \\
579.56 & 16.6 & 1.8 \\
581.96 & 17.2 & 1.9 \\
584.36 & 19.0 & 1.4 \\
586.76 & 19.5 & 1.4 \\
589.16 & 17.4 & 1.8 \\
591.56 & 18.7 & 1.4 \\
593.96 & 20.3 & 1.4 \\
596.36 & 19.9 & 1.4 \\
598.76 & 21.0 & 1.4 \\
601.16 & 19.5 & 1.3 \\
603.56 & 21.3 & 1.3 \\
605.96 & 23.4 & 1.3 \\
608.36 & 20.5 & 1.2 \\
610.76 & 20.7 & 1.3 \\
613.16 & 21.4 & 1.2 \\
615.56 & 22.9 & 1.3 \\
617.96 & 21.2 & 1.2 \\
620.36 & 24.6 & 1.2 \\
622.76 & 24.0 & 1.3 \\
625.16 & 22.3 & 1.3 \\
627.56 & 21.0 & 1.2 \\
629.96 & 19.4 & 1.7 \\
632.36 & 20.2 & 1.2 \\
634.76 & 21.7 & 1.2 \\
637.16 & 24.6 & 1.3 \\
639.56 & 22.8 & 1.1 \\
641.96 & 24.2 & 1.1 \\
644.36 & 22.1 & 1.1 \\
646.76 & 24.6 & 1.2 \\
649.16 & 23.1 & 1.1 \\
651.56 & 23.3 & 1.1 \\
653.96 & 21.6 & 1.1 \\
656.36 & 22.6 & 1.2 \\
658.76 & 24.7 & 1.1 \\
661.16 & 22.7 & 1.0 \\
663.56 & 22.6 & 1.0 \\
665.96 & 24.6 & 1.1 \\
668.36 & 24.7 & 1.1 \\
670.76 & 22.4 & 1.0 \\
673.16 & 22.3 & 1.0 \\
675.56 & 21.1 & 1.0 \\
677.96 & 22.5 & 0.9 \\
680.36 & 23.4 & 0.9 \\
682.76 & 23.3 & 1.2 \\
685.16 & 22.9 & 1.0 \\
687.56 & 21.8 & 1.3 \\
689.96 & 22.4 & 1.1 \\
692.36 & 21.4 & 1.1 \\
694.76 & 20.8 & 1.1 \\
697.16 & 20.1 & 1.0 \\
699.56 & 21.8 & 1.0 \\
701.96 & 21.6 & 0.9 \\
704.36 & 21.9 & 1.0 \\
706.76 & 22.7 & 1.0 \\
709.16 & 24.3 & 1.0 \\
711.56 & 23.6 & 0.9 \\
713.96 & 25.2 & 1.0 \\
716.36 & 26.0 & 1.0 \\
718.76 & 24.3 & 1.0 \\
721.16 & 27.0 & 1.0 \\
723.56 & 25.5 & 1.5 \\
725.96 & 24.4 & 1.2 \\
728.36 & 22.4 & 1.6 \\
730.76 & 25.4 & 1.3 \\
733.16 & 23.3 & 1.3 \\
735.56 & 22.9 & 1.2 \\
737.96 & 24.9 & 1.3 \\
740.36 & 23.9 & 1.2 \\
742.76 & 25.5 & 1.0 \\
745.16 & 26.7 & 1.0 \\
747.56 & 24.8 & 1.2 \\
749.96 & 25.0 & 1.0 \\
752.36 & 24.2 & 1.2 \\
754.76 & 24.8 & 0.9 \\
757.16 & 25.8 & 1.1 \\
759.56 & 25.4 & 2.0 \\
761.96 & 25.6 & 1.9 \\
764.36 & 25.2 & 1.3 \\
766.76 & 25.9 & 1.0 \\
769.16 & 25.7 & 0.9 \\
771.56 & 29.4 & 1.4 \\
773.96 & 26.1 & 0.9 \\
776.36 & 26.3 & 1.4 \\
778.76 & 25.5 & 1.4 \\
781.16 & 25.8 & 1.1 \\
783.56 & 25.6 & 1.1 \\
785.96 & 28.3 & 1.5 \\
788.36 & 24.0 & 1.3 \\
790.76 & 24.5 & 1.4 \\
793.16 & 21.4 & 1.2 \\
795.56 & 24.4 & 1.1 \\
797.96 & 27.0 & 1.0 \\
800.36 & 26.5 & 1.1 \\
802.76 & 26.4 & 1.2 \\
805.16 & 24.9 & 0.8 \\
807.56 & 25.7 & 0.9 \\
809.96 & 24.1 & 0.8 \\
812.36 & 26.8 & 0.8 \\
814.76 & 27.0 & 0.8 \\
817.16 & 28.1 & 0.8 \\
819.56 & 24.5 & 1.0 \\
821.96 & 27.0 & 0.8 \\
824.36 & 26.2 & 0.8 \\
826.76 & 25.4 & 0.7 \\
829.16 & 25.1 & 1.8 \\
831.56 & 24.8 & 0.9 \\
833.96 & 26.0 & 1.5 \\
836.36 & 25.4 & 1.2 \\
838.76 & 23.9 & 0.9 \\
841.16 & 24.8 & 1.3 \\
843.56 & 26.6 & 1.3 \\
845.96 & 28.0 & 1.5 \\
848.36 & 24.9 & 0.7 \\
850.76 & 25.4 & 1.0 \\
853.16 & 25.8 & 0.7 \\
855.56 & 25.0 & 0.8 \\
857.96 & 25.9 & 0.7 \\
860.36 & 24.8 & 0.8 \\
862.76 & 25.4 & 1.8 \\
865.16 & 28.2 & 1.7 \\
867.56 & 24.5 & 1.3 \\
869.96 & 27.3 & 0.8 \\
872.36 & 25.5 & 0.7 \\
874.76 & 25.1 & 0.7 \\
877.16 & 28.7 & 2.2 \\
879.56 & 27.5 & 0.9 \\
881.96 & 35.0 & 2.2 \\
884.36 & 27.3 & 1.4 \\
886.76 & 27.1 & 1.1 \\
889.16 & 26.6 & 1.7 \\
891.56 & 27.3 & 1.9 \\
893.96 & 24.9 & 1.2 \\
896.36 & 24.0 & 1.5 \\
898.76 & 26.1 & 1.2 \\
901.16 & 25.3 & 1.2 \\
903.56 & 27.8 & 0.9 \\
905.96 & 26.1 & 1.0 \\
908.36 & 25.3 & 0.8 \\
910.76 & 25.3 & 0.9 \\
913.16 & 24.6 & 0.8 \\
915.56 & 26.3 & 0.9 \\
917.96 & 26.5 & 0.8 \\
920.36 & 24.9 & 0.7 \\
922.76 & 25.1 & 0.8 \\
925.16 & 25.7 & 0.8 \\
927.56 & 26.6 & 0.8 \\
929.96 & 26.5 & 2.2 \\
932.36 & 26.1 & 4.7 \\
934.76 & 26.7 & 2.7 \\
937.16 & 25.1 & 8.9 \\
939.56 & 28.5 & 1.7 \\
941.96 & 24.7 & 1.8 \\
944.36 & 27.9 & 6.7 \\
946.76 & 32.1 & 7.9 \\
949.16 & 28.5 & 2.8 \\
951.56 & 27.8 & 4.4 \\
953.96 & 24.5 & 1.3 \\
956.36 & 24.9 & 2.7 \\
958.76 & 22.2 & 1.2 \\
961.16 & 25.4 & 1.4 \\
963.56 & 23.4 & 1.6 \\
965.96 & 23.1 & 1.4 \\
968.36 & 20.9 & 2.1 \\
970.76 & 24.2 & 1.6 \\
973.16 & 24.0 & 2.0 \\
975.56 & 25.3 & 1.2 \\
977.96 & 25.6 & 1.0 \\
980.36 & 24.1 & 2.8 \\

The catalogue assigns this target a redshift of 0.344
